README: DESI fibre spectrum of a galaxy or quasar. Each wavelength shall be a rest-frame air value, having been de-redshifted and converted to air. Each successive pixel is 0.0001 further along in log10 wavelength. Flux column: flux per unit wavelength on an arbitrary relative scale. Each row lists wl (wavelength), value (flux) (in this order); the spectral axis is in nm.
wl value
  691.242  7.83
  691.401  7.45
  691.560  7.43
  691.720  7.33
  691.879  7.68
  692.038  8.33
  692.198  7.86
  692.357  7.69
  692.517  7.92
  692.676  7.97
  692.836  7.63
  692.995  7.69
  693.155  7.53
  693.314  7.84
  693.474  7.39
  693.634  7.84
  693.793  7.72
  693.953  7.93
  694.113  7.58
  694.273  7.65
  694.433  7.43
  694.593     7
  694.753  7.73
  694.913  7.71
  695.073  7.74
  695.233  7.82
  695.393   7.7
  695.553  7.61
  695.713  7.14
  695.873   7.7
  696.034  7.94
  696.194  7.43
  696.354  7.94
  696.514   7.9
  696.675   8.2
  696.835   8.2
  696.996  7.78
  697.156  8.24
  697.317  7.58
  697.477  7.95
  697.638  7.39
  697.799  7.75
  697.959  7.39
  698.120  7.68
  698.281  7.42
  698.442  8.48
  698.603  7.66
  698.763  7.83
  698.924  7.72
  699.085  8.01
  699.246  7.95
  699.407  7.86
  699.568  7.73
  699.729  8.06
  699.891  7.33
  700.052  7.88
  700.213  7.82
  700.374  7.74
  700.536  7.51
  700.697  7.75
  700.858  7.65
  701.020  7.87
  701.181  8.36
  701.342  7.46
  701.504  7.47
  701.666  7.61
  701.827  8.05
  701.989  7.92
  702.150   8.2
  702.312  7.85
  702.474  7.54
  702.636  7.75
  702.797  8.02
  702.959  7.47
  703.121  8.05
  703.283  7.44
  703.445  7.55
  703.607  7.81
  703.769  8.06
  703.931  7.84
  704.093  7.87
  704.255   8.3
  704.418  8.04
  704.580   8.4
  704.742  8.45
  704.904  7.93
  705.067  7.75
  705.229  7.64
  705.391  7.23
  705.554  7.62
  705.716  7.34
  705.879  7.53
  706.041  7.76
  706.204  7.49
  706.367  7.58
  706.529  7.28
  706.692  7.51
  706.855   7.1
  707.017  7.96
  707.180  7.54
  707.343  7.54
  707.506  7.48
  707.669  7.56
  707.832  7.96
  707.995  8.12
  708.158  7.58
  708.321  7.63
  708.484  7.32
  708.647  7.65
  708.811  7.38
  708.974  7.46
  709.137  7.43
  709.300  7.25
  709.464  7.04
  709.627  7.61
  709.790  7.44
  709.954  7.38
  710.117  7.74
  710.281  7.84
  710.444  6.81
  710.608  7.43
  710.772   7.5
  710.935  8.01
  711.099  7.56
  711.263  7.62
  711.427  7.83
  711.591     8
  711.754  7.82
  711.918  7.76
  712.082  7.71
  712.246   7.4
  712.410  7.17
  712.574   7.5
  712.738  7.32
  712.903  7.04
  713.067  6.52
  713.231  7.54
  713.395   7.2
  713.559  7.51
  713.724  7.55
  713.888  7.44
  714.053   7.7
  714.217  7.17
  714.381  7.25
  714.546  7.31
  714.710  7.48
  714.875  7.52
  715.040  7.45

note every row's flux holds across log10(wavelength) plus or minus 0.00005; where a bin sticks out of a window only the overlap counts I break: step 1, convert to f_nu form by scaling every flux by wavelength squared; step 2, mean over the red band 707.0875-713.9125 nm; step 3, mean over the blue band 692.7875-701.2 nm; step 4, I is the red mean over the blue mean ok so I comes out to 1.0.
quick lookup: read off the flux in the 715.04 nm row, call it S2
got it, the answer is 7.45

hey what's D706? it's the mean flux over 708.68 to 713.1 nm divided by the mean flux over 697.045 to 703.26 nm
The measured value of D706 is 1.0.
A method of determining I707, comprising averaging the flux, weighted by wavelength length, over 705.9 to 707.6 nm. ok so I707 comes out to 7.53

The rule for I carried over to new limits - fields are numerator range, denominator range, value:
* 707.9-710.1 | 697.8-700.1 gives 0.99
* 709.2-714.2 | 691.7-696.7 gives 1.02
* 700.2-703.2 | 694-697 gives 1.03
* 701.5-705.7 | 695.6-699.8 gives 1.02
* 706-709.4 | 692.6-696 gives 1.03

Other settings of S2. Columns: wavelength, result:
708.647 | 7.65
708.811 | 7.38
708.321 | 7.63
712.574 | 7.5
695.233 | 7.82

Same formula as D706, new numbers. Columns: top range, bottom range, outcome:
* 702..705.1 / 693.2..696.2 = 1.04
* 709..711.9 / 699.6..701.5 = 0.97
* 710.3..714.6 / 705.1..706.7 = 0.99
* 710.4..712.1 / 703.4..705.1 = 0.96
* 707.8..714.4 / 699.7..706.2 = 0.96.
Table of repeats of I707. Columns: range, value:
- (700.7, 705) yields 7.88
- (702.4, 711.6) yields 7.65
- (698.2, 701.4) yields 7.81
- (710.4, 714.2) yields 7.48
